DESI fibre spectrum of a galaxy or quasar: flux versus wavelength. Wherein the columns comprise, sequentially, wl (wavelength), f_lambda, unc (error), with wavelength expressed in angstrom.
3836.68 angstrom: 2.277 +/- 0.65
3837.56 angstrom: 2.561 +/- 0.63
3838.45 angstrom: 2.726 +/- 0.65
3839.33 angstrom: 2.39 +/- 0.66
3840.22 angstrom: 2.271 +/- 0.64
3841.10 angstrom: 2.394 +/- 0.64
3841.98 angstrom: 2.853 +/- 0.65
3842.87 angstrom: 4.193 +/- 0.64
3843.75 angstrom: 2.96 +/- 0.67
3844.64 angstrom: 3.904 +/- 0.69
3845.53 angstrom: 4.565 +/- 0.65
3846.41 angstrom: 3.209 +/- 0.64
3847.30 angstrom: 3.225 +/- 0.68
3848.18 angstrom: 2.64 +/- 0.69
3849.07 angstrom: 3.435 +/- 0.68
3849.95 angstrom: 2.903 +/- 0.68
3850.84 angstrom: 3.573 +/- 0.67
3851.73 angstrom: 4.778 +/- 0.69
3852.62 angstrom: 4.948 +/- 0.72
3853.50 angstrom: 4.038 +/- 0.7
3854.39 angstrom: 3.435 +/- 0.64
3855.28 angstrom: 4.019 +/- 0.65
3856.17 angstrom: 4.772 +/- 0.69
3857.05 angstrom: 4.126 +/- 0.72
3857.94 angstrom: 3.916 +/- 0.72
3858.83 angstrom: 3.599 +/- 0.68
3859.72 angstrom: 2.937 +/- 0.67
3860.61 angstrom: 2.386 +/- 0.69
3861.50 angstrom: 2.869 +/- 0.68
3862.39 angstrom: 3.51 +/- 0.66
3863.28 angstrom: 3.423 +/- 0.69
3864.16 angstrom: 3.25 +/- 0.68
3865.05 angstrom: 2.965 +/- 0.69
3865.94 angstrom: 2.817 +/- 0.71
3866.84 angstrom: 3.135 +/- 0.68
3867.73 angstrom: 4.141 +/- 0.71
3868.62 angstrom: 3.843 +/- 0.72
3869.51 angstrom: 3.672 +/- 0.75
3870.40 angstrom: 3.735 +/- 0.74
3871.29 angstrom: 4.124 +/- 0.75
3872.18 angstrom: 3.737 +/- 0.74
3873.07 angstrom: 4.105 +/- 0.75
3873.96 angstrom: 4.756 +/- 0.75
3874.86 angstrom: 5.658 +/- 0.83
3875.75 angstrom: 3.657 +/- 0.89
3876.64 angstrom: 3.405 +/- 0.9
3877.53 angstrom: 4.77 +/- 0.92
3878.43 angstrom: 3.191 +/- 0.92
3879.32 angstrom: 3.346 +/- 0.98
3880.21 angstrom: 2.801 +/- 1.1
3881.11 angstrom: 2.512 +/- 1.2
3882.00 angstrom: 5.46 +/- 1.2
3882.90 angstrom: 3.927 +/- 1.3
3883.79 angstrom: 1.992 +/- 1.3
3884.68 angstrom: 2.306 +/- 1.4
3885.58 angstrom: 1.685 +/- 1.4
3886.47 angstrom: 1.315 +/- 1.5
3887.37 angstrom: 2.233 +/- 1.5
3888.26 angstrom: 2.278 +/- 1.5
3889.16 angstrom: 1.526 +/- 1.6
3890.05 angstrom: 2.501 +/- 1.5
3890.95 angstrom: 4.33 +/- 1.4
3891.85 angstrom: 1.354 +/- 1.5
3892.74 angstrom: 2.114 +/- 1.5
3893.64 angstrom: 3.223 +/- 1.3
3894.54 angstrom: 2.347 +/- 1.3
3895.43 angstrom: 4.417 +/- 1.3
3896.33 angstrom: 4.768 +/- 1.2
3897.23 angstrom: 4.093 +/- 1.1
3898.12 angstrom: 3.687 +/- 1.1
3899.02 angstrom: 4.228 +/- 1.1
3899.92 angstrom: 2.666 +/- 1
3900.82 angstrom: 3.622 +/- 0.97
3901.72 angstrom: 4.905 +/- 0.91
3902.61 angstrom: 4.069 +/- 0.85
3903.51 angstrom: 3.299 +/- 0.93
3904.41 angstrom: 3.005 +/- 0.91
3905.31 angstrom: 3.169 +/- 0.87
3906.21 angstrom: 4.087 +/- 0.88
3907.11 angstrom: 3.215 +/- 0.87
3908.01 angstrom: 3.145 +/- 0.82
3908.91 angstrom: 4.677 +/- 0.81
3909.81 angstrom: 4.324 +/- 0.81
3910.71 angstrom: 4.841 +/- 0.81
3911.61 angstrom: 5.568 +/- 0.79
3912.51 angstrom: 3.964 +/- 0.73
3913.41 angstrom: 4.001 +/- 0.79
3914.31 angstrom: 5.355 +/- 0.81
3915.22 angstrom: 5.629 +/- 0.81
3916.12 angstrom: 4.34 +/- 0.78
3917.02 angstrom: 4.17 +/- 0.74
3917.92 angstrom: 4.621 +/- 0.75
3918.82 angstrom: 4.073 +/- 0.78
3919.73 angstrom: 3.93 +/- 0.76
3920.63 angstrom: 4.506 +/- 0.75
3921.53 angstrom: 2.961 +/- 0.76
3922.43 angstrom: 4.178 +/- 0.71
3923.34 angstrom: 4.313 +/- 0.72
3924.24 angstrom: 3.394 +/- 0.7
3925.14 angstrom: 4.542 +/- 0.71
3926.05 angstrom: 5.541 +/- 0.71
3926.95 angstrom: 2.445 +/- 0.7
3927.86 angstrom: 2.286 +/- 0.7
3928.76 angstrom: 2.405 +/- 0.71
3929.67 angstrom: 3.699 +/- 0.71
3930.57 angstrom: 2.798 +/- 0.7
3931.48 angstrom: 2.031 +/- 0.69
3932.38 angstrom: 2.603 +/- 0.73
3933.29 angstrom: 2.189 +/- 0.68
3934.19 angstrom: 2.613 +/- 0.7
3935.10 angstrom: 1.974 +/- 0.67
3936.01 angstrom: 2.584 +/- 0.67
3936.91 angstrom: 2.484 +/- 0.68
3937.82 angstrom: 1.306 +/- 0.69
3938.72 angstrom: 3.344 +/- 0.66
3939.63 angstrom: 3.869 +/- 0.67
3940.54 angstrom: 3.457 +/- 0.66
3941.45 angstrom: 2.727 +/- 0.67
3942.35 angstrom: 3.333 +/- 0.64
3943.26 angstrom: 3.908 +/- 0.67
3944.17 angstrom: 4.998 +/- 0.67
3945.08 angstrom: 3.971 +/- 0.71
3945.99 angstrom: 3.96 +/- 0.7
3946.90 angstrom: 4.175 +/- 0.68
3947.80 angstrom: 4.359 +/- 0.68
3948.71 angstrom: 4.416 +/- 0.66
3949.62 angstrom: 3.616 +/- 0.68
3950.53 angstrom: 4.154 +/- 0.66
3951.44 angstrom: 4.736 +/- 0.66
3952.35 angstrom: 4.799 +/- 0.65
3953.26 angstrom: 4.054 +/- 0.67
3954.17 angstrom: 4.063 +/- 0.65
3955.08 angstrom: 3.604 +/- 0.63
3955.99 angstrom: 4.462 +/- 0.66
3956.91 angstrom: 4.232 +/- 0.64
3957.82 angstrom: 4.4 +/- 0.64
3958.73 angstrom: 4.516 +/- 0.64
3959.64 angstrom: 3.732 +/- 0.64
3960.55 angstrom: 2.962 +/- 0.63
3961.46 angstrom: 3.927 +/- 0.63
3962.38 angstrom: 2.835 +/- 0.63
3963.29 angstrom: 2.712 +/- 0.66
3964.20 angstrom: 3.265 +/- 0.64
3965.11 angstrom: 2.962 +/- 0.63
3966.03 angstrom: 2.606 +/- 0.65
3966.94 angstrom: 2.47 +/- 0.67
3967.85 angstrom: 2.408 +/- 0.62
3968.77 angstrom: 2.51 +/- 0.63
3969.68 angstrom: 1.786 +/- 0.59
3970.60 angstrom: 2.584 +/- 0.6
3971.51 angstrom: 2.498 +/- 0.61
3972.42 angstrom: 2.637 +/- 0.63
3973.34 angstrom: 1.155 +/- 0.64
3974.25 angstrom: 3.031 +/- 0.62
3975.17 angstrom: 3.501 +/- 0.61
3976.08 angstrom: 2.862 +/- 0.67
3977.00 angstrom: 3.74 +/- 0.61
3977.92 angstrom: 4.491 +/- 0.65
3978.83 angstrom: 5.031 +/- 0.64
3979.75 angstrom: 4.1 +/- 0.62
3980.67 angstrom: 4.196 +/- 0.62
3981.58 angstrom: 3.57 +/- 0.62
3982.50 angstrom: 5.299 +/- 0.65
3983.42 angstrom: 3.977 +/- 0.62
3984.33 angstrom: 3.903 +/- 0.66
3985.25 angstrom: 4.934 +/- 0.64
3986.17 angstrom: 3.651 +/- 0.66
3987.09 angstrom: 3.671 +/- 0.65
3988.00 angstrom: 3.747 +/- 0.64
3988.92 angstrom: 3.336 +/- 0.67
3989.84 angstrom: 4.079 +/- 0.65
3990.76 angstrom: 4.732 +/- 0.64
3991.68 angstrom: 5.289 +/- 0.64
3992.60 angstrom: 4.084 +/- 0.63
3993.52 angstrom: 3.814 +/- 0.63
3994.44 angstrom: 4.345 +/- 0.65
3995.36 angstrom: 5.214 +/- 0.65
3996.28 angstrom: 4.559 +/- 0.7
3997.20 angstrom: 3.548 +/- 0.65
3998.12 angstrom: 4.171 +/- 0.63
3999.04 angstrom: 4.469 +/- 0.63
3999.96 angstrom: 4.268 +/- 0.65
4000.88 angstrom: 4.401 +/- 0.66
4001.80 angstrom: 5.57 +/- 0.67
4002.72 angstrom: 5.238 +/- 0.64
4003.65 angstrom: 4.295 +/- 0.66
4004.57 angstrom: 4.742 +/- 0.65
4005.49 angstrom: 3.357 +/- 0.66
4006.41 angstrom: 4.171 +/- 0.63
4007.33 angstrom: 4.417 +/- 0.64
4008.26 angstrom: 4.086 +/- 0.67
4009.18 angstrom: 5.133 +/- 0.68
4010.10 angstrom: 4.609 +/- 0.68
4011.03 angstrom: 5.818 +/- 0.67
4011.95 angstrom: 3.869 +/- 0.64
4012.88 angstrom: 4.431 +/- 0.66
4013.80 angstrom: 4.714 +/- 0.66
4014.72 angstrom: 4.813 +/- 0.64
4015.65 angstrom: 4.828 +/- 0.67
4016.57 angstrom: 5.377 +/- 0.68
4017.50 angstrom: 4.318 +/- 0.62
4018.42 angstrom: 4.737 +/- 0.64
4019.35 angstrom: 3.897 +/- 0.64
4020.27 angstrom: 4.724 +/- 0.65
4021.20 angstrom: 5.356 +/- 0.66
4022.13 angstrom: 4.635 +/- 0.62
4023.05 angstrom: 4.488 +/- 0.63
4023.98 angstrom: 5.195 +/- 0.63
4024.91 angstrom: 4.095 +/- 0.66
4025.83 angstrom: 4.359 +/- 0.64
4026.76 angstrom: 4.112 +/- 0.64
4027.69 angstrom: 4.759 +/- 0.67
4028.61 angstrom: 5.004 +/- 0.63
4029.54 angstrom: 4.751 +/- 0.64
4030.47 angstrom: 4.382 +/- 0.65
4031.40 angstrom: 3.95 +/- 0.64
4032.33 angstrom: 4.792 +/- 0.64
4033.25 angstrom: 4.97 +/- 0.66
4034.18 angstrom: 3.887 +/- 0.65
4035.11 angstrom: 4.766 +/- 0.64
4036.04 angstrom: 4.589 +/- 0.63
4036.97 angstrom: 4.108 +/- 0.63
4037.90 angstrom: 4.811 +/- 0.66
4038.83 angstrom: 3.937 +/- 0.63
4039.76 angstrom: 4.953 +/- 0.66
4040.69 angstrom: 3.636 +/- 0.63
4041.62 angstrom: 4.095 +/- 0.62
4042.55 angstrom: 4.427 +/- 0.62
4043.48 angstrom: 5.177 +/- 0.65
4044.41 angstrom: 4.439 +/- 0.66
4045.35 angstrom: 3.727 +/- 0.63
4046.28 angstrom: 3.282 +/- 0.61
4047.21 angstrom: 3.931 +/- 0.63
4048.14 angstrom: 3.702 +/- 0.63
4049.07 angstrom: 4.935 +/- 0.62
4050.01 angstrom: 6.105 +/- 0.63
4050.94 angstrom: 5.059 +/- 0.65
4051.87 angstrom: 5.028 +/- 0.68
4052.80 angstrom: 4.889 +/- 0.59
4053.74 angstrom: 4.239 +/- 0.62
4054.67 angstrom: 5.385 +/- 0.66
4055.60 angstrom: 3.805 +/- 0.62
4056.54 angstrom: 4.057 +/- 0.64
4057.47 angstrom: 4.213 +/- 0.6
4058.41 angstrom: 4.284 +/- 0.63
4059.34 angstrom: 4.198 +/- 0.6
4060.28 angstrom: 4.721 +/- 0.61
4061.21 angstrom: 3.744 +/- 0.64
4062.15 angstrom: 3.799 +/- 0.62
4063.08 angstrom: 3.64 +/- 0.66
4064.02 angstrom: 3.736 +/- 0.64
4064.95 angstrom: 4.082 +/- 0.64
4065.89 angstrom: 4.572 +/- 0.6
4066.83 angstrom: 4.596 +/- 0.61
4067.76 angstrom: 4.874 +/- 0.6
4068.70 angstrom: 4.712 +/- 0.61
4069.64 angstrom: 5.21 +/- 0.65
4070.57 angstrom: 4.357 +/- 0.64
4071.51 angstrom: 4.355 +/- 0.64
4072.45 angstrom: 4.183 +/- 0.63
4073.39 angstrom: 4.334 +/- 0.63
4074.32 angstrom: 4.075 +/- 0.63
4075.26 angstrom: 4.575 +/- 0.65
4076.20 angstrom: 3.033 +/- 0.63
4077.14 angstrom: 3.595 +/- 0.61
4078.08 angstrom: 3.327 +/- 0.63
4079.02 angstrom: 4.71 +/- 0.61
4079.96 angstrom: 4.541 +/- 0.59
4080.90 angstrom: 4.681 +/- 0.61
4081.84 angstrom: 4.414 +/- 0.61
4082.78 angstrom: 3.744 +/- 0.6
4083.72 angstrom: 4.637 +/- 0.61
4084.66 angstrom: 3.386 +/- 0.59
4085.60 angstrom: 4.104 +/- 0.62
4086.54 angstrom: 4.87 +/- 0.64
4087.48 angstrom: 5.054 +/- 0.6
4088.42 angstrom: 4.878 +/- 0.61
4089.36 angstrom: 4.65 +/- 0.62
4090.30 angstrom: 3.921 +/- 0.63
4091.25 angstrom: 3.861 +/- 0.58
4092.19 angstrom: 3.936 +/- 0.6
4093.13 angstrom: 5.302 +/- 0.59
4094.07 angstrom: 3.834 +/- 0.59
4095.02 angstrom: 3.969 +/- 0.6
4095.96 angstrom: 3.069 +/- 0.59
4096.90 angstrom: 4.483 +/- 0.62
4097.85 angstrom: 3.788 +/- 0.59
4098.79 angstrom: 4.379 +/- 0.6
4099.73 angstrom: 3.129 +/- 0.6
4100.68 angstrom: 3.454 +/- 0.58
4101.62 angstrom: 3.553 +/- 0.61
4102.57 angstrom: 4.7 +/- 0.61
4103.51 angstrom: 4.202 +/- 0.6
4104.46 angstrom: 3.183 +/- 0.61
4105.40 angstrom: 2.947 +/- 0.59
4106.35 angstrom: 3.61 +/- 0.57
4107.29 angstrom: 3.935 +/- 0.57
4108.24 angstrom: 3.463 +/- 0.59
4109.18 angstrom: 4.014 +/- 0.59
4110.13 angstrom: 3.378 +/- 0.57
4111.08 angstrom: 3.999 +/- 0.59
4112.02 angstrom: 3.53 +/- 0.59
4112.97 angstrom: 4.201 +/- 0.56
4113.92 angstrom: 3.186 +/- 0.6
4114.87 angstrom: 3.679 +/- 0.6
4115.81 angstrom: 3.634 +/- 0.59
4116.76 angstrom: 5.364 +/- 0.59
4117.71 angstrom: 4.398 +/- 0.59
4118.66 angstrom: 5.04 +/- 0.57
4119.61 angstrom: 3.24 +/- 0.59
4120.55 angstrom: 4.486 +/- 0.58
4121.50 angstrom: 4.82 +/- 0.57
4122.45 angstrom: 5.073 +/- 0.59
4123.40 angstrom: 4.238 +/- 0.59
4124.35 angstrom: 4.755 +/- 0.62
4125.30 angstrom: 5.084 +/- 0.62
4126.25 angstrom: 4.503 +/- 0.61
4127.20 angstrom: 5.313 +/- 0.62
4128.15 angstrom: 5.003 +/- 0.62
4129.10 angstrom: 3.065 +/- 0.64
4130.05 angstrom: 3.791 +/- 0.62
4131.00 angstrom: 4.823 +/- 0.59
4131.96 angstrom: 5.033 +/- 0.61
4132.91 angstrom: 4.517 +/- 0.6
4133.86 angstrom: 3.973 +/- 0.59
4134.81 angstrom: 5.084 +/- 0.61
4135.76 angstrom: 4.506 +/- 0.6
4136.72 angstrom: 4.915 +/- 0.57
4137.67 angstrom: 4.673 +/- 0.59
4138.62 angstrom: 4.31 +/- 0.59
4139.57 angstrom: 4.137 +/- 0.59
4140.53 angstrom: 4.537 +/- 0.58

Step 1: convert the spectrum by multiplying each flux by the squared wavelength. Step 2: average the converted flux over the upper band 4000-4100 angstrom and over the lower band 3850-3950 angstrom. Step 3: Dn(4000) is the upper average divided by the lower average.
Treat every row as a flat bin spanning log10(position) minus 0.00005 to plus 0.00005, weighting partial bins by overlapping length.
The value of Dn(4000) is 1.3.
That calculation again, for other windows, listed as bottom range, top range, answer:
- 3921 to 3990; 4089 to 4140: 1.30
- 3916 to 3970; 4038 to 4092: 1.32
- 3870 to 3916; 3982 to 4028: 1.32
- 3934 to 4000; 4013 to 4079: 1.26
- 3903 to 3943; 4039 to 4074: 1.32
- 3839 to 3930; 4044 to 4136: 1.31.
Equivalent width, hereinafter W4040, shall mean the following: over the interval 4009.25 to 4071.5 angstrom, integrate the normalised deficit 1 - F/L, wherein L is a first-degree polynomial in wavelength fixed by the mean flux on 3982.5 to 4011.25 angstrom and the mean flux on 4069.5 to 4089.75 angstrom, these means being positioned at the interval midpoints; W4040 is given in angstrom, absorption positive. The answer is -2.4 angstrom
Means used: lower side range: 4.38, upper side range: 4.29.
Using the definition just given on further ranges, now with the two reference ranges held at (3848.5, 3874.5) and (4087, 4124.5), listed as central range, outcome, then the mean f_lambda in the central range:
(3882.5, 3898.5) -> 4.1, 2.78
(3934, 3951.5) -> 1.5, 3.49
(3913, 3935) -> 0.7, 3.66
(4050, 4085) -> -2.8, 4.32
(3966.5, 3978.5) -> 3.4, 2.77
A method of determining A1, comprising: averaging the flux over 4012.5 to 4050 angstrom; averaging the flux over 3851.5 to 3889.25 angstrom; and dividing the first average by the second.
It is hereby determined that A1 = 1.3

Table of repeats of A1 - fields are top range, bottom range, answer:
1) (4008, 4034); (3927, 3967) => 1.37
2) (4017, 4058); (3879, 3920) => 1.27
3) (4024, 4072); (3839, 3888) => 1.28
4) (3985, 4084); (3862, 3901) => 1.32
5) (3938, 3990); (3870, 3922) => 0.99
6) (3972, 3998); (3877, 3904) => 1.25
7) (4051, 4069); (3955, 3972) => 1.37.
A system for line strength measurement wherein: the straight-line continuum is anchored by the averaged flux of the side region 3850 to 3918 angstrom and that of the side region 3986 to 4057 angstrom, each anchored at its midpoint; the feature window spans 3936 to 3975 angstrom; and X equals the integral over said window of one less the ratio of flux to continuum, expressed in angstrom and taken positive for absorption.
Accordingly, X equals 6.4 angstrom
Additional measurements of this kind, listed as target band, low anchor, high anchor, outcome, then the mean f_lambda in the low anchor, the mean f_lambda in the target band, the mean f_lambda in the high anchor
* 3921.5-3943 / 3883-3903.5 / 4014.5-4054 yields 2.33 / 3.01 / 3.05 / 4.54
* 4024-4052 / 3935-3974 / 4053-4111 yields -4.35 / 3.37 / 4.46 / 4.12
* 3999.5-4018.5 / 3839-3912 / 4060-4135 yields -3.52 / 3.48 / 4.63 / 4.18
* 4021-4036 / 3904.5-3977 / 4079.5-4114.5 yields -3.11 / 3.54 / 4.58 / 4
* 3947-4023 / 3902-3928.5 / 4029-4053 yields 4.70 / 4.05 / 4.03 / 4.47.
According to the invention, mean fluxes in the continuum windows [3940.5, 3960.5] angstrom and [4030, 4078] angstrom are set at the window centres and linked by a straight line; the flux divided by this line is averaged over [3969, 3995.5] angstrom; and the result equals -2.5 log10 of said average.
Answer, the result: 0.11 mag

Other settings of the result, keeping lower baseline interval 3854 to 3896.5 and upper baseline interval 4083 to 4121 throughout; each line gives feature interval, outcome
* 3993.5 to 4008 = -0.19 mag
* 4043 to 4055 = -0.19 mag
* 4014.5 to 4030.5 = -0.23 mag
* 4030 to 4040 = -0.17 mag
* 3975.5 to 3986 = -0.14 mag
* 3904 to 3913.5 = -0.17 mag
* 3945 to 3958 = -0.18 mag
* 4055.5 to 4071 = -0.10 mag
